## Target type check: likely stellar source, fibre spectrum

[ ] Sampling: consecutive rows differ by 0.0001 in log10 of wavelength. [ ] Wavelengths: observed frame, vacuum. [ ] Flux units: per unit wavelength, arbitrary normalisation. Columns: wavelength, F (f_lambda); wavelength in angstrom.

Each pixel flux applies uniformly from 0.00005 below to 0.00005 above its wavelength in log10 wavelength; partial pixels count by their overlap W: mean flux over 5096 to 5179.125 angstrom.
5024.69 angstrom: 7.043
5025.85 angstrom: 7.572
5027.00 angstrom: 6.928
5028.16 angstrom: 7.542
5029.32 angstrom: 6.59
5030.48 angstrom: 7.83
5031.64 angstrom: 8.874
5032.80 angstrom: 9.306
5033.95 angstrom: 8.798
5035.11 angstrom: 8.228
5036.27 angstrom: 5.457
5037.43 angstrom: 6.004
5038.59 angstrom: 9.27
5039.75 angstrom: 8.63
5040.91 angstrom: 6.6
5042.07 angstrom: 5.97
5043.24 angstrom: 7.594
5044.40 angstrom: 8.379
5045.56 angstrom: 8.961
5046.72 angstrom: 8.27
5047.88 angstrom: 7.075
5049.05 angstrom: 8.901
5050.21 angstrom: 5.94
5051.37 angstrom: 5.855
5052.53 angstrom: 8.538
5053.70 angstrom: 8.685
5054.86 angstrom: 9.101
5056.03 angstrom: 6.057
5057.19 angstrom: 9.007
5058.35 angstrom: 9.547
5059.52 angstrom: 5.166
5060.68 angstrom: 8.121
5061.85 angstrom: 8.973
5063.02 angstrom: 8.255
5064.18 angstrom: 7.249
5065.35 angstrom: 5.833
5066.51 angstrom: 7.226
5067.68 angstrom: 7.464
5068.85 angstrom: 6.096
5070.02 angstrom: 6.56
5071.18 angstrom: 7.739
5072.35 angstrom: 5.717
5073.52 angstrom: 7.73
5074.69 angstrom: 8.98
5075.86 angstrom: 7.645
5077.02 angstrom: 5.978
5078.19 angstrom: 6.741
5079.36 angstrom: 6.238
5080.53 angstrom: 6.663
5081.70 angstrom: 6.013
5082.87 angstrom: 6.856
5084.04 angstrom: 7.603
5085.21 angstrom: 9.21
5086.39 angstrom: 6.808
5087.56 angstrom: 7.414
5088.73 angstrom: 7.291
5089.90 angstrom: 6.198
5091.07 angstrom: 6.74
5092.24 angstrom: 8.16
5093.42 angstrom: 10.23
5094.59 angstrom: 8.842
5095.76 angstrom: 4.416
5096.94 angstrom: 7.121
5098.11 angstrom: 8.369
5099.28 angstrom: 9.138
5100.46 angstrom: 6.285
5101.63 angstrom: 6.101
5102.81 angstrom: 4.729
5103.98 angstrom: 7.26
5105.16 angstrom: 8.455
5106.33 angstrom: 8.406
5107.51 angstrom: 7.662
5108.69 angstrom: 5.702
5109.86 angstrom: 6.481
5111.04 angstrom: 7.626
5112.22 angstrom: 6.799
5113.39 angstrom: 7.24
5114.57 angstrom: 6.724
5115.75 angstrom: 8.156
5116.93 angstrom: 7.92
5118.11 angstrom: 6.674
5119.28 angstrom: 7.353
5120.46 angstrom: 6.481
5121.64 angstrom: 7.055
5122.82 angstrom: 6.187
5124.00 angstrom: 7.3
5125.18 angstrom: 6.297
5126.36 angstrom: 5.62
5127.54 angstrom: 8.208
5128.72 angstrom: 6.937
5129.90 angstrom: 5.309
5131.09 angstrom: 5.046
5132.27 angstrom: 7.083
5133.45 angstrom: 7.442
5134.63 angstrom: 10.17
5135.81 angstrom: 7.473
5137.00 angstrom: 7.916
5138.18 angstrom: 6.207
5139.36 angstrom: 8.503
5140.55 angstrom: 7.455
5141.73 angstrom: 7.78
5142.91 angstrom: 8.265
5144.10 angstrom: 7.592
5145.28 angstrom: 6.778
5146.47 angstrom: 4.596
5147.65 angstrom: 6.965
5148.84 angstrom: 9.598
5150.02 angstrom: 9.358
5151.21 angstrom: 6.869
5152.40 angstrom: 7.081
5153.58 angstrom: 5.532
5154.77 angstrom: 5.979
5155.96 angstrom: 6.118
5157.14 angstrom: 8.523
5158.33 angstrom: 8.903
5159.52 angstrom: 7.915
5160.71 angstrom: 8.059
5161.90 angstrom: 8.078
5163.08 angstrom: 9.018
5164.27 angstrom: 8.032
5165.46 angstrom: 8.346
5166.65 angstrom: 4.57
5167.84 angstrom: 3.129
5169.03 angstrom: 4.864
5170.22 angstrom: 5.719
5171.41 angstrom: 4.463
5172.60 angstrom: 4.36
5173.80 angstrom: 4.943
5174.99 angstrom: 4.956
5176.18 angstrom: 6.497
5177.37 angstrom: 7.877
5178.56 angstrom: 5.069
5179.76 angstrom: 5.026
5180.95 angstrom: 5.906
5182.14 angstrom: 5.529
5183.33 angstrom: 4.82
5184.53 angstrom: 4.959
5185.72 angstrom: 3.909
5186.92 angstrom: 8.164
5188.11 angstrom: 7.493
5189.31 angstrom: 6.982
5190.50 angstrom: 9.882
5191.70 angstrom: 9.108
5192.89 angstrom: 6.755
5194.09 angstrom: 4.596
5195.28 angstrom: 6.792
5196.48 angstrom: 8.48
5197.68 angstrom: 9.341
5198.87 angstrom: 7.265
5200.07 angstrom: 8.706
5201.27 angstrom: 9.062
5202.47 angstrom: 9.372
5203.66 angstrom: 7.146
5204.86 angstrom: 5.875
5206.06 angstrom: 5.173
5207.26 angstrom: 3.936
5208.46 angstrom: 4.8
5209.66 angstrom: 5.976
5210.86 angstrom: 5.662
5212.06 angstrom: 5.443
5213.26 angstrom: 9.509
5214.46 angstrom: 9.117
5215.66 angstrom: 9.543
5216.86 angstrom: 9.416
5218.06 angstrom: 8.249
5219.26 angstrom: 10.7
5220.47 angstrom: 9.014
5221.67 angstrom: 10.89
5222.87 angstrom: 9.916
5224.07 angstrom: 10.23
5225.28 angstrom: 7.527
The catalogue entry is 6.94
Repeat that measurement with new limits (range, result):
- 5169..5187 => 5.38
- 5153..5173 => 6.59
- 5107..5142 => 7.09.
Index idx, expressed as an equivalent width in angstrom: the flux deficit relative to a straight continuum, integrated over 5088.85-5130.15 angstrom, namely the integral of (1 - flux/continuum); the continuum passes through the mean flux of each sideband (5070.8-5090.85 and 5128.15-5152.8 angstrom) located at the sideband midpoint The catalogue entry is 0.6 angstrom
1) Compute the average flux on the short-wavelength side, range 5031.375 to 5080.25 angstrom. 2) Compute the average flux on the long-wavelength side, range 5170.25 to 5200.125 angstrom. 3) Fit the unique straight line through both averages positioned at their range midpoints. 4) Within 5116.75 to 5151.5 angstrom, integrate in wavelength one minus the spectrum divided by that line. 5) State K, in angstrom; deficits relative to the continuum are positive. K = -1.8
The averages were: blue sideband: 7.53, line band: 7.21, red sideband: 6.42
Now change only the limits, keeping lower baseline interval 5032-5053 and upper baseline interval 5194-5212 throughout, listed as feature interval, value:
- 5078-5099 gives 0.3 angstrom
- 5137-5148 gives 0.0 angstrom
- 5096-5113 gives 0.6 angstrom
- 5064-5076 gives 0.7 angstrom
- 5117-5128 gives 0.6 angstrom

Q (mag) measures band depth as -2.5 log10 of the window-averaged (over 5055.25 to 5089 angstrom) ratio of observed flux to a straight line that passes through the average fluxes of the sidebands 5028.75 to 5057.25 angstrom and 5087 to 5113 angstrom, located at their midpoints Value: 0.034 mag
